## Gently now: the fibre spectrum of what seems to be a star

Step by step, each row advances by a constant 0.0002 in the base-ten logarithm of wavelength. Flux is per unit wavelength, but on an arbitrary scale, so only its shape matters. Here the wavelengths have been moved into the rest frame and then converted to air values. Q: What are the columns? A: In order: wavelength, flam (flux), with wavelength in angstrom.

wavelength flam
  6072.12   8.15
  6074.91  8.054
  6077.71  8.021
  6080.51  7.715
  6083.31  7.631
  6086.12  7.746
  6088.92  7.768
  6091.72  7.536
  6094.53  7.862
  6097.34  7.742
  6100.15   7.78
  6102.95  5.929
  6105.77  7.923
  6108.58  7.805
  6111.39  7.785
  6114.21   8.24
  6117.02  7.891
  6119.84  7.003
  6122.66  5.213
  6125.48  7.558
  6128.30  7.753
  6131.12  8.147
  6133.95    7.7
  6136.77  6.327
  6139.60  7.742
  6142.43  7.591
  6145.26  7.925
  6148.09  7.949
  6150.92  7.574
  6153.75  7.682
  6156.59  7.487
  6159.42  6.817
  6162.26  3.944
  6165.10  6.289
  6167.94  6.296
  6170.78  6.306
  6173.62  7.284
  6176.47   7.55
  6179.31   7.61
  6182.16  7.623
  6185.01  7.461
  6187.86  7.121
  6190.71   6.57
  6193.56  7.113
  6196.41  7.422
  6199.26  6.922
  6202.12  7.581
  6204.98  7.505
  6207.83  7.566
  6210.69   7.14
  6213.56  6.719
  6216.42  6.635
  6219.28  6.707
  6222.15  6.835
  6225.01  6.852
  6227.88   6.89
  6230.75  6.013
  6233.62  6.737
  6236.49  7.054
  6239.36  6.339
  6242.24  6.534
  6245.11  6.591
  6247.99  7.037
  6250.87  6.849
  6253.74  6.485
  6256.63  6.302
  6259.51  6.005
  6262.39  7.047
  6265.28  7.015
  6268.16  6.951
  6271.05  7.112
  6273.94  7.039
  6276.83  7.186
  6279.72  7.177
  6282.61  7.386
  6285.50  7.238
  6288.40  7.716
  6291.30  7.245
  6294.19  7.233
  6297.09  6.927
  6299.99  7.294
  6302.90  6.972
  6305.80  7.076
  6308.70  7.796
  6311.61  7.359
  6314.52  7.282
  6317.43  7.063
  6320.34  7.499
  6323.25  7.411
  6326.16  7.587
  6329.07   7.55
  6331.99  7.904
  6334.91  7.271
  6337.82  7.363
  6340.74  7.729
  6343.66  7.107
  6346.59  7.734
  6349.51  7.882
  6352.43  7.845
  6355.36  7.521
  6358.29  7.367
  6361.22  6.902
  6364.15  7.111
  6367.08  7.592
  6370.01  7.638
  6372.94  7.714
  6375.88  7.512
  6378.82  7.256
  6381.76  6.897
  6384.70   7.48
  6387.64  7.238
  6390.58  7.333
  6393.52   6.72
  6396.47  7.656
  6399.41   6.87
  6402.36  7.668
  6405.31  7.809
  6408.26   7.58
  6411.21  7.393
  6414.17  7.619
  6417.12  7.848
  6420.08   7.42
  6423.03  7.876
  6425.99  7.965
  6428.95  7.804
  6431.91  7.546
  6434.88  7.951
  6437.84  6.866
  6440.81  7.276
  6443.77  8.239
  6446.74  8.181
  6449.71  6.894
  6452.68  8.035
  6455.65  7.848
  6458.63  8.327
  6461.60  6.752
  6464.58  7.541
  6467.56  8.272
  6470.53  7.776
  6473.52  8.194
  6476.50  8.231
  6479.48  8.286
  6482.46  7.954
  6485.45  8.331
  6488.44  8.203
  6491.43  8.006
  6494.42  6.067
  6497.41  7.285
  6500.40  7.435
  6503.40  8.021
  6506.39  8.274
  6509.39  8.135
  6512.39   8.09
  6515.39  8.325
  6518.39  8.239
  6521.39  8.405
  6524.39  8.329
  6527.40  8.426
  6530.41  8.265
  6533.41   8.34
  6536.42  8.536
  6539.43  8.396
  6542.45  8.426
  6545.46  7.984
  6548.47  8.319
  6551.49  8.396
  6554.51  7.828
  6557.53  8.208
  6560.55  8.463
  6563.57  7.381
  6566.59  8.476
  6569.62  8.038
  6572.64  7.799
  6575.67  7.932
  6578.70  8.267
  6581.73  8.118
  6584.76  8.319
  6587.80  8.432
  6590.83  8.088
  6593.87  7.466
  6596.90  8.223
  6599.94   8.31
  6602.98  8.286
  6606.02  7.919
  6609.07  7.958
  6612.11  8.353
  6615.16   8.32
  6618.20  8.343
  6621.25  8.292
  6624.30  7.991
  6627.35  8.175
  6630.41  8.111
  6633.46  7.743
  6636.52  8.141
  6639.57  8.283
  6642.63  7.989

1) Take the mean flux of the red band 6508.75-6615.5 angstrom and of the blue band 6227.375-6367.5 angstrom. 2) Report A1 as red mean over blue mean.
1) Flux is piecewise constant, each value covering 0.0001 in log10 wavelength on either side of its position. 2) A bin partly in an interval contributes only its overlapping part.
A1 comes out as 1.15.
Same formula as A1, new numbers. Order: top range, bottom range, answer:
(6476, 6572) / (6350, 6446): 1.08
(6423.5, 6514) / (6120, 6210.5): 1.09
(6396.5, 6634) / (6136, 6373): 1.12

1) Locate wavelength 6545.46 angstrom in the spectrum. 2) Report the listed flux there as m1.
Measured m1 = 7.984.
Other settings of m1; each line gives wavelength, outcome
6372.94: 7.714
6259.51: 6.005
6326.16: 7.587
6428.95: 7.804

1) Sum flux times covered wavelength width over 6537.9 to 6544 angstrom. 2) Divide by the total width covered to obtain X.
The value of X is 8.4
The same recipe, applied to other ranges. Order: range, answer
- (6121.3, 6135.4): 7.28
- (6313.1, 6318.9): 7.17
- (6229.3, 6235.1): 6.38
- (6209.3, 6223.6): 6.8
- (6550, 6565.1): 8.06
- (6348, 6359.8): 7.65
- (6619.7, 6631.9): 8.14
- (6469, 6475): 7.99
